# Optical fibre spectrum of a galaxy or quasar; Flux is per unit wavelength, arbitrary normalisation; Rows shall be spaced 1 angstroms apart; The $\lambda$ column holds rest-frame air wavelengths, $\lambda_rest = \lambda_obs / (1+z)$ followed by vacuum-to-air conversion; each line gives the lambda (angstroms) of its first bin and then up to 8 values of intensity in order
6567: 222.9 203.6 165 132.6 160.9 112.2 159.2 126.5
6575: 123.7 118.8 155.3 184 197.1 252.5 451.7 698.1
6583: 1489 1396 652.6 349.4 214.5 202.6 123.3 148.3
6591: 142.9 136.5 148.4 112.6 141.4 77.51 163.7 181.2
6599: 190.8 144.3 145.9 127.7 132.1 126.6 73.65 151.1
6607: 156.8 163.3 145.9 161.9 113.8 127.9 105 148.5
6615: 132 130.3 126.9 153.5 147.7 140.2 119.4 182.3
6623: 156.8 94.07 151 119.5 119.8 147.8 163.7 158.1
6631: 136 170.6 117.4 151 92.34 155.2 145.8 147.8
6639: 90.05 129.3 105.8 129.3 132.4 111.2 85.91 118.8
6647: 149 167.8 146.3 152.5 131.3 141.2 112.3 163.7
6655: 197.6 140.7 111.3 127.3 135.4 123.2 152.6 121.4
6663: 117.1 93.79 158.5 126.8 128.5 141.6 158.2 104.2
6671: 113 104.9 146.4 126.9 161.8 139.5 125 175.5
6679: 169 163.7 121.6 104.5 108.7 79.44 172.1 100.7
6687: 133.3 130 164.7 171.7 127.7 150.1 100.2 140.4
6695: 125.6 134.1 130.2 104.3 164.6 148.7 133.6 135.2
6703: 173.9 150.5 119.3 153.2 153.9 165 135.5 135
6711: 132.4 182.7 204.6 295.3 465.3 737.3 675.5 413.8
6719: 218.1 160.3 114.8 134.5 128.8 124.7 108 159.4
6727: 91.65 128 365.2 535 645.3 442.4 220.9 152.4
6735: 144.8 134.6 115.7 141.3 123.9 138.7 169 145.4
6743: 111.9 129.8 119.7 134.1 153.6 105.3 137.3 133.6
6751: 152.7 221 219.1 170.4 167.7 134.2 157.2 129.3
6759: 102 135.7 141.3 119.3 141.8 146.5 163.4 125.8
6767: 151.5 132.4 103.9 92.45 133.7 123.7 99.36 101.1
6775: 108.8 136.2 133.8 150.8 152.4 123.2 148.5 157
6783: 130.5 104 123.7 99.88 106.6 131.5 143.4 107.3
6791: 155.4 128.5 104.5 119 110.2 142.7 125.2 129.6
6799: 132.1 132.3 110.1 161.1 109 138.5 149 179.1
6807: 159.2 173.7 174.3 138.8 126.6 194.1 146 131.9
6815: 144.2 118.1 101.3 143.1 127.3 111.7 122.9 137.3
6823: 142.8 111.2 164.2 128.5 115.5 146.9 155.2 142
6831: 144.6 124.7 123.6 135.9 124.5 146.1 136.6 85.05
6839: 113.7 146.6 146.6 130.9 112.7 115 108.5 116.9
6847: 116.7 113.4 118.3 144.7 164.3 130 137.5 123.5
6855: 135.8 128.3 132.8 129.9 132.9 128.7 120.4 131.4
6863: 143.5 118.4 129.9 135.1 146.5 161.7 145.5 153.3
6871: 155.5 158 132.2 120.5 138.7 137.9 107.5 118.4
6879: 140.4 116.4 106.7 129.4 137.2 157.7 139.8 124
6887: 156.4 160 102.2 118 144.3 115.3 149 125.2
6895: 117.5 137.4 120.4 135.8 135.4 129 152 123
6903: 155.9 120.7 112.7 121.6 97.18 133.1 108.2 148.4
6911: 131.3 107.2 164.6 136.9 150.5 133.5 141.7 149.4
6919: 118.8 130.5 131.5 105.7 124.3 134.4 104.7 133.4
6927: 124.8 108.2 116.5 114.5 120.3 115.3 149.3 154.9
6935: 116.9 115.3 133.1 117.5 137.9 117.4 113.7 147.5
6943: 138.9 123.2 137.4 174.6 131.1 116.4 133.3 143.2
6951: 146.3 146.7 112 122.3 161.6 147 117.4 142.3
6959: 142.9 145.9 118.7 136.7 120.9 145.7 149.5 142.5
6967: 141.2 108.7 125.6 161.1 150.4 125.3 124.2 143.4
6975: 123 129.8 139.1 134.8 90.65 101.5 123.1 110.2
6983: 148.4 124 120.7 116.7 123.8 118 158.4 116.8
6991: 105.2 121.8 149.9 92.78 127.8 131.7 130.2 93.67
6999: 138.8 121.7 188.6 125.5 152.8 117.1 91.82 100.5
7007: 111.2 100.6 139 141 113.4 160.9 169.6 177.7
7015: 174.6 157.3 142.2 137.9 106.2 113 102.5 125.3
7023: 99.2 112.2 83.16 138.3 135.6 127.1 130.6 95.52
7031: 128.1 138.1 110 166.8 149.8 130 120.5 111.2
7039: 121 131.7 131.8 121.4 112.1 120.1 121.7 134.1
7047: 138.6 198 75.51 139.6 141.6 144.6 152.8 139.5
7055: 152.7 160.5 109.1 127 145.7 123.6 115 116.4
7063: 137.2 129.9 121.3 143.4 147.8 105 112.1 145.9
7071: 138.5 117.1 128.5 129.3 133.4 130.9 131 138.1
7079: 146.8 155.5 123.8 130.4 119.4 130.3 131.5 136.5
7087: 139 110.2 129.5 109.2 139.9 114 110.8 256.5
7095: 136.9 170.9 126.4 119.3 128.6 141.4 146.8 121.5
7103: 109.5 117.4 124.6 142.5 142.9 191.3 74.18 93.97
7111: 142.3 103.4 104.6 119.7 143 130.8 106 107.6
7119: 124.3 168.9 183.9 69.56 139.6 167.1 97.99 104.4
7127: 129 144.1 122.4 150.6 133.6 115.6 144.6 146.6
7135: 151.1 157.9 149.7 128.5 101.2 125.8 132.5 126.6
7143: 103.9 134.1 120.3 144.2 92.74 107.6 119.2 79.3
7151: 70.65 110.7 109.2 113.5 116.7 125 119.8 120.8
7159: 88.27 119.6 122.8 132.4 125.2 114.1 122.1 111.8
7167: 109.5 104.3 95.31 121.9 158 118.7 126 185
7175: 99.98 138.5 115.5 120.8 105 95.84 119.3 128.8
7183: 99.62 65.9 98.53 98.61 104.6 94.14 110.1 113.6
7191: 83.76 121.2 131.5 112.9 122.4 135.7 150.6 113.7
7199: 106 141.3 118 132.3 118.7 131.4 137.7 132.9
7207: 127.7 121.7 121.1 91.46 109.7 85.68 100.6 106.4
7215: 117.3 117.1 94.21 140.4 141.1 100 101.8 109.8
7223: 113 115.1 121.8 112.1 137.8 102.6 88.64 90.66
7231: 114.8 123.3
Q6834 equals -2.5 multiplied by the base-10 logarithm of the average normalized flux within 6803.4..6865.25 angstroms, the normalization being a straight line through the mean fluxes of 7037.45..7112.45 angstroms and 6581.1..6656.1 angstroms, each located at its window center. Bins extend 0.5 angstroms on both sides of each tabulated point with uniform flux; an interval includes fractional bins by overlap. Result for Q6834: 0.22 mag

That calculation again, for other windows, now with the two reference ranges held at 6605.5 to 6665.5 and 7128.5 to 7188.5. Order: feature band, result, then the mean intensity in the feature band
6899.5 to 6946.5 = -0.023 mag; 129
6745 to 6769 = -0.102 mag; 145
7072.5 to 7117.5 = -0.092 mag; 131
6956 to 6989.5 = -0.049 mag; 131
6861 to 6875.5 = -0.094 mag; 140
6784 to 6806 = 0.030 mag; 127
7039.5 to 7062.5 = -0.090 mag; 133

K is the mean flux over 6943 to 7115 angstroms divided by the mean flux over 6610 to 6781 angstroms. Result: 0.8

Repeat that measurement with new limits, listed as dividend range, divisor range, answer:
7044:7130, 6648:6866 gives 0.87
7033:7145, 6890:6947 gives 1.02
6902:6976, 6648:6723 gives 0.80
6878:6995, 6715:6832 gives 0.80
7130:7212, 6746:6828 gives 0.88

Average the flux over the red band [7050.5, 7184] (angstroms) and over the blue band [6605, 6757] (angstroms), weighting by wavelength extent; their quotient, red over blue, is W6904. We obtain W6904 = 0.8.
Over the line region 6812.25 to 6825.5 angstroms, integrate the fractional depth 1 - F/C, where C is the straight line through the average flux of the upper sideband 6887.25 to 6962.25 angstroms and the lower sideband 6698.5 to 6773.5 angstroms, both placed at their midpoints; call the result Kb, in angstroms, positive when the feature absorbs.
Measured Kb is 2.5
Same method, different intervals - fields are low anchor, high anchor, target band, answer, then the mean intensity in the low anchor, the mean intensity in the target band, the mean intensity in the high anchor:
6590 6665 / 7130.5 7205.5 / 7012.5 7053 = -2.4 angstroms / 136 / 131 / 119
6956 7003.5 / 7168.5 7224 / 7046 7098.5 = -4.5 angstroms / 130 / 135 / 116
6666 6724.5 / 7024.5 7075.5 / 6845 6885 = 5.0 angstroms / 172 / 133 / 130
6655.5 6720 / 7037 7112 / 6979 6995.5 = 2.2 angstroms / 168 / 121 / 132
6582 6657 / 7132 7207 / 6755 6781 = 5.9 angstroms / 188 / 131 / 119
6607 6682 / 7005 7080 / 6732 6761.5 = -3.6 angstroms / 136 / 151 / 130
